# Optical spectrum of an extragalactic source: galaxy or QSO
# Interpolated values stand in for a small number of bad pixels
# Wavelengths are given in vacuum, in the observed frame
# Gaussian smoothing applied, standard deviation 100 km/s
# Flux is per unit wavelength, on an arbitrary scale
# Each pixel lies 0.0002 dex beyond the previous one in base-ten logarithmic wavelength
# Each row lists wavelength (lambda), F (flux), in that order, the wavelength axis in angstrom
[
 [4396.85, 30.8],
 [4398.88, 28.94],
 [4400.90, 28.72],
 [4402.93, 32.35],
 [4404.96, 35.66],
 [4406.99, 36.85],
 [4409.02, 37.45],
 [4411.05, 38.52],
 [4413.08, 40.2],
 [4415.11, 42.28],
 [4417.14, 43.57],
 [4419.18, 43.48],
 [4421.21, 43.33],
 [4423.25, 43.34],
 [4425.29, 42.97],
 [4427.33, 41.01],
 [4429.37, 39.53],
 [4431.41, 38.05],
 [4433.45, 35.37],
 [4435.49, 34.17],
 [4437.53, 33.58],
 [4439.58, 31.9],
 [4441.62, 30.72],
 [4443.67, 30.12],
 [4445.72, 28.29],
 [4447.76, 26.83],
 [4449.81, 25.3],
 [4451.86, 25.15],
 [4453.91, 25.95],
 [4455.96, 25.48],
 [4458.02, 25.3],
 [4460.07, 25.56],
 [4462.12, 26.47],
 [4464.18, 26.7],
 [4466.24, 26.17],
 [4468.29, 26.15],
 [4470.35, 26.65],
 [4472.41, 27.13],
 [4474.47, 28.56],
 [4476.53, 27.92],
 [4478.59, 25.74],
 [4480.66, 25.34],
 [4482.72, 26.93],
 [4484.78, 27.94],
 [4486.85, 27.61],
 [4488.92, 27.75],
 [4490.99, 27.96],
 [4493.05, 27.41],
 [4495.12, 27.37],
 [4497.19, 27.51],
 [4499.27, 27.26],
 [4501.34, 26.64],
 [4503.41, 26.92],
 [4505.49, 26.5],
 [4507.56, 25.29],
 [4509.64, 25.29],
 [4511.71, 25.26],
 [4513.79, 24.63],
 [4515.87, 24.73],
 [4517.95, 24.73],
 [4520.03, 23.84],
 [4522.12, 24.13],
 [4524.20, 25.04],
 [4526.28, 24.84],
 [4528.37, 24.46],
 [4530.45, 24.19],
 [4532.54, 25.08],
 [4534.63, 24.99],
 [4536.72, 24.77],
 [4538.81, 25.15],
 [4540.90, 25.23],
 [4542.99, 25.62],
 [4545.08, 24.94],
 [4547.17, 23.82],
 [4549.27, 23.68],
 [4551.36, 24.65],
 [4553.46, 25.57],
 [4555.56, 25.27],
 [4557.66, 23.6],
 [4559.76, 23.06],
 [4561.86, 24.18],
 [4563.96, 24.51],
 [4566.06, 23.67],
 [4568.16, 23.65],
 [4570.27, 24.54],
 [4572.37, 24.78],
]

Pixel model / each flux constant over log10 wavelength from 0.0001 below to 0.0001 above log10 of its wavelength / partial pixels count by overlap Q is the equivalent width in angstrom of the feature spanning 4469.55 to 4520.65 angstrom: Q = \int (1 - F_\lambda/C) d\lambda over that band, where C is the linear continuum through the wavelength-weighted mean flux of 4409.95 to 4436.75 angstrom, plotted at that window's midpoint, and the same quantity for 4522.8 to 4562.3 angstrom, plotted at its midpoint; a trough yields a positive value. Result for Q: 7.1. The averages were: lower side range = 40.4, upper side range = 24.6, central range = 26.5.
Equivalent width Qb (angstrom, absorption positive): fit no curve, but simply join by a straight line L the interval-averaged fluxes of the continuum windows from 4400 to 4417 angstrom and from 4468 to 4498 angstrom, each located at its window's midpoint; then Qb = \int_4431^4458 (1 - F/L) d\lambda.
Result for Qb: 2.2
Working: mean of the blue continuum 36.9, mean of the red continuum 27.2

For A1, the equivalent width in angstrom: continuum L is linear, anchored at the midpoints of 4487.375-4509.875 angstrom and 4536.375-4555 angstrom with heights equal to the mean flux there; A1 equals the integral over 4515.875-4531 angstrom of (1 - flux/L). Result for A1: 0.79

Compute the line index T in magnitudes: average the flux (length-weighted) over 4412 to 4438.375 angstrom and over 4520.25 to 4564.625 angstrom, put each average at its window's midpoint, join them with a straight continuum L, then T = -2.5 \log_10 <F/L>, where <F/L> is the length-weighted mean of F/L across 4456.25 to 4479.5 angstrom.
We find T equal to 0.28 mag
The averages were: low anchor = 40.1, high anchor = 24.6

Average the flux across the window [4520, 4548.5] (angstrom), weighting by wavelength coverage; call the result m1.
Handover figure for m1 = 24.7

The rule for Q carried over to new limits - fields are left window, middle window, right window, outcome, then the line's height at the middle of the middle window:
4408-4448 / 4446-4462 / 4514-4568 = 4.0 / 34.5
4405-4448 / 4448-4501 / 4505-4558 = 8.1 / 31.6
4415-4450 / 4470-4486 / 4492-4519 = 1.6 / 30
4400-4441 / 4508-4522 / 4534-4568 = 1.7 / 28.3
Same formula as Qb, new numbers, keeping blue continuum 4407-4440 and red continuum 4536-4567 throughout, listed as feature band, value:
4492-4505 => 1.48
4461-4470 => 2.11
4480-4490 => 1.56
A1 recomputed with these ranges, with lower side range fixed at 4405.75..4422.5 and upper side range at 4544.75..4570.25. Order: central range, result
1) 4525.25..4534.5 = 0.9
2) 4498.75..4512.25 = 1.8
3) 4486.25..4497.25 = 1.4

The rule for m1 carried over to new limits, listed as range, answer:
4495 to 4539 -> 25.3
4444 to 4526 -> 26.3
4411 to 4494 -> 31.4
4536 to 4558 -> 24.8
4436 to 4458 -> 28.3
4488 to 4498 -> 27.6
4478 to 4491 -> 27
